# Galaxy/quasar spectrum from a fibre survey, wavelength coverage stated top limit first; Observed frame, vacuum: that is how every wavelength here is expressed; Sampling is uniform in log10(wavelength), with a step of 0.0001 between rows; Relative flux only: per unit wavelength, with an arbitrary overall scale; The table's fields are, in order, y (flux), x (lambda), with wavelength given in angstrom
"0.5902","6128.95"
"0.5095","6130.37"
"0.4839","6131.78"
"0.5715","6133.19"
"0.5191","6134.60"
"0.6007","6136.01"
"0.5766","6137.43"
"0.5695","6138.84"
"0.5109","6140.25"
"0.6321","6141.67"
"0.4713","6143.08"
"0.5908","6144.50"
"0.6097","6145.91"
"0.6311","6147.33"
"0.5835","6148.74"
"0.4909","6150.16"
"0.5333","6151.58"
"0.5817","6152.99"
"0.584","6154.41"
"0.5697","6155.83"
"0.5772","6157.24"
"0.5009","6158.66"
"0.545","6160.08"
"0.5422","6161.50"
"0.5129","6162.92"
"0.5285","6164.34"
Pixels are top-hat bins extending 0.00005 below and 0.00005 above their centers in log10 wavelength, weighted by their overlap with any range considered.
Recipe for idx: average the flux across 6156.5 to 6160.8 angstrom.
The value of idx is 0.542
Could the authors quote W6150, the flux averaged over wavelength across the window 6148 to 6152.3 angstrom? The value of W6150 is 0.537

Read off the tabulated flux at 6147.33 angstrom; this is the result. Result 0.6311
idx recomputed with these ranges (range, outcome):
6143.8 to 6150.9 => 0.581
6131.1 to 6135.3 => 0.526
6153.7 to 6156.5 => 0.576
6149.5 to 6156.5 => 0.552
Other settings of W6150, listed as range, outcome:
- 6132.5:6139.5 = 0.568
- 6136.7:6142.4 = 0.572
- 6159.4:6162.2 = 0.543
